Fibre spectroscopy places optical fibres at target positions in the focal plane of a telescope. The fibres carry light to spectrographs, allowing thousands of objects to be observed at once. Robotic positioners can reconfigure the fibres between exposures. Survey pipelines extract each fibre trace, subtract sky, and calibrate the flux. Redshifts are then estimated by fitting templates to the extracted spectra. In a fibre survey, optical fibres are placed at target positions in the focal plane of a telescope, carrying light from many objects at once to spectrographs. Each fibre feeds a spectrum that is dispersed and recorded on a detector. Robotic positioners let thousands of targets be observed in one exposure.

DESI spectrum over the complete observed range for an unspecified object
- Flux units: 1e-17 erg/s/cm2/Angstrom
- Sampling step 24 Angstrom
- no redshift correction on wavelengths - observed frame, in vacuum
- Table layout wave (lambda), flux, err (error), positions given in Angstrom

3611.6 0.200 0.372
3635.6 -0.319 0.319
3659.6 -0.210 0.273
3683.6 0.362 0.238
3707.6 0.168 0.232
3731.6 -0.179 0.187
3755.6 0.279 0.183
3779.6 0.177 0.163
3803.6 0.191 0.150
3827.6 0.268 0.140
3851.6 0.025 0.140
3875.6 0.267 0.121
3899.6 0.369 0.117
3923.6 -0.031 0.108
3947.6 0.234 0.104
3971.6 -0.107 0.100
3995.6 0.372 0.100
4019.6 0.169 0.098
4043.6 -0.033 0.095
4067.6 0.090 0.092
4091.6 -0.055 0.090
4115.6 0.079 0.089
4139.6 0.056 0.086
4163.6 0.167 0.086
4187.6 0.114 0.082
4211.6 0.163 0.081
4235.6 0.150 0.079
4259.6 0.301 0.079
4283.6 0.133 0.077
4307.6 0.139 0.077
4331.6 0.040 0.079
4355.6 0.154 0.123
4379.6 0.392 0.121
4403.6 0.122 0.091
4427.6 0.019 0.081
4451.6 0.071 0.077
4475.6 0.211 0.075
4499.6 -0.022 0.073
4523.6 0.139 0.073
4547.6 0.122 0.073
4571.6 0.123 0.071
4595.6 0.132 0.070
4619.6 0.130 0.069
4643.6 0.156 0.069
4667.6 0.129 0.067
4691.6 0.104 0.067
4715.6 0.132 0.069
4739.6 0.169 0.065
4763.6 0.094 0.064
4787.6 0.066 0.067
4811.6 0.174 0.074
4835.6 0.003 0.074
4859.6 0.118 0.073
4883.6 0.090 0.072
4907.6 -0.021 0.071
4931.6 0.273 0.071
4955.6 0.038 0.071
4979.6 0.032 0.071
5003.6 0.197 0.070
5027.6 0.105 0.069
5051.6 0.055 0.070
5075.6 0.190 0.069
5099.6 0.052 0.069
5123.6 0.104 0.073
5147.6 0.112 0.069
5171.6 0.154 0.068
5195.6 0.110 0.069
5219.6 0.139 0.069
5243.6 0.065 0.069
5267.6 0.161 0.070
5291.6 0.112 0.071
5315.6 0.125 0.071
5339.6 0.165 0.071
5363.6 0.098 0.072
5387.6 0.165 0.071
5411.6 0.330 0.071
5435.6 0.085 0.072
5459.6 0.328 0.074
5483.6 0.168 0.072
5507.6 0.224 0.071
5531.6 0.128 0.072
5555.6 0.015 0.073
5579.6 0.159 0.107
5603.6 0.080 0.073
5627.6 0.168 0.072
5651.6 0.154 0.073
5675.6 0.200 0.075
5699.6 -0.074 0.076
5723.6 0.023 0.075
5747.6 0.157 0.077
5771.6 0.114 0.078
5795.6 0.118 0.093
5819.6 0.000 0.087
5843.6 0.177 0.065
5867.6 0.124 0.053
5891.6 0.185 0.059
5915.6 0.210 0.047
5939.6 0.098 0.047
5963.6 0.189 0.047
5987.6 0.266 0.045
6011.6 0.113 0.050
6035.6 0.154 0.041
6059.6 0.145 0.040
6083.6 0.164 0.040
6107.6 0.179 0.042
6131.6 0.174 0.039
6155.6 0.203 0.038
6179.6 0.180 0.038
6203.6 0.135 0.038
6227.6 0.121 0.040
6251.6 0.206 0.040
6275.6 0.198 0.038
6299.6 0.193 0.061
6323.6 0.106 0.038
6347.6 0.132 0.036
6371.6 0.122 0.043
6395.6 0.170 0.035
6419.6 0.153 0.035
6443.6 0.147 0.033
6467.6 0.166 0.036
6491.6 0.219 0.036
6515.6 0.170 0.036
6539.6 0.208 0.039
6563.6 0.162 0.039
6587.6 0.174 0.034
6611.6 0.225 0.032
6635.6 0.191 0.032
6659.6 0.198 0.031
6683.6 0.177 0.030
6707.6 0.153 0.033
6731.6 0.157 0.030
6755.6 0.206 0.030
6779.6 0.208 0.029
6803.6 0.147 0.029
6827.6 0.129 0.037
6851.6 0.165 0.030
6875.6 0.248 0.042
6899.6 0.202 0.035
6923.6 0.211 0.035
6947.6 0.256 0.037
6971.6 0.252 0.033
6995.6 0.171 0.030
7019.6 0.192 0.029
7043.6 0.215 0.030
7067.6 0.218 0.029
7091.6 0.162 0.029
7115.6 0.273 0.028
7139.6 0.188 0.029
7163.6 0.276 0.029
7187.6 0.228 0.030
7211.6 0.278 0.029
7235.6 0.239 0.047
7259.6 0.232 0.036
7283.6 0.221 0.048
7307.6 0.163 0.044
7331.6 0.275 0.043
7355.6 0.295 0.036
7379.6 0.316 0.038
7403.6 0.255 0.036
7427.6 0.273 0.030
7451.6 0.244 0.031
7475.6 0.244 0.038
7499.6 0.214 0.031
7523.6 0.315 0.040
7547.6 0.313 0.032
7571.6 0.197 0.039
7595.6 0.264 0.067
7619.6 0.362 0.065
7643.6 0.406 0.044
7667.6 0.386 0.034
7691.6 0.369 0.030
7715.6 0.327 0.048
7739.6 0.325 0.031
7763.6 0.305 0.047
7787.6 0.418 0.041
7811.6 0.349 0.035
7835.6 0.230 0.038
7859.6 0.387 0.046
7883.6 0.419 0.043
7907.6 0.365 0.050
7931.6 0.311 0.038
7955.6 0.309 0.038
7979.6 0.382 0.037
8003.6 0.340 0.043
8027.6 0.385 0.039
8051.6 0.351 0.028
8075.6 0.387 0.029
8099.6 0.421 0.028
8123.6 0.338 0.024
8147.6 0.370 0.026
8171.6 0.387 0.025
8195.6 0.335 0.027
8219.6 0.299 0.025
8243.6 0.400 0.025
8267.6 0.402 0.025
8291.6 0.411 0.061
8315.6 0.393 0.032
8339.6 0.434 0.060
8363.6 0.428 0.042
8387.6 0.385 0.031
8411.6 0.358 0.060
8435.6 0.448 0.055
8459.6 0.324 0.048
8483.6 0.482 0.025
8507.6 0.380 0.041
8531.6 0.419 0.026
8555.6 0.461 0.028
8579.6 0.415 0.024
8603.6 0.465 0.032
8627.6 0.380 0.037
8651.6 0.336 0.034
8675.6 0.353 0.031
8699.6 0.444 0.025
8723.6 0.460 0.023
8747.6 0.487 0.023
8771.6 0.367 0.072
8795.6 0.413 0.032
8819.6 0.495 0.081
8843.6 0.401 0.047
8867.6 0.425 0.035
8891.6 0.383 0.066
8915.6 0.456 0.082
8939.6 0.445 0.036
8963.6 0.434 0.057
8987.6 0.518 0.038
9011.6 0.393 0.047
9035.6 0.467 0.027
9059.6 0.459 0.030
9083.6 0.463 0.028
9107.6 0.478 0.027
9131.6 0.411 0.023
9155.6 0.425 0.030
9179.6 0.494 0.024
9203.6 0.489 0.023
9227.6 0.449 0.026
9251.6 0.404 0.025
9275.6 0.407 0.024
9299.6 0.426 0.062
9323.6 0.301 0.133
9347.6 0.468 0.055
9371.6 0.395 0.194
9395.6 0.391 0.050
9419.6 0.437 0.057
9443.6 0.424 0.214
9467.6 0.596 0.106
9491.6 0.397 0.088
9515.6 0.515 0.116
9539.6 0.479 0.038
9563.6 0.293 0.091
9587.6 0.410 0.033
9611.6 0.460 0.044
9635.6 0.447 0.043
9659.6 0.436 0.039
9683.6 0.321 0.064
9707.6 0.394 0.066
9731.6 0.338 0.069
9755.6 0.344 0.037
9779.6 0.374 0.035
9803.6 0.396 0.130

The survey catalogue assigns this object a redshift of 0.91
